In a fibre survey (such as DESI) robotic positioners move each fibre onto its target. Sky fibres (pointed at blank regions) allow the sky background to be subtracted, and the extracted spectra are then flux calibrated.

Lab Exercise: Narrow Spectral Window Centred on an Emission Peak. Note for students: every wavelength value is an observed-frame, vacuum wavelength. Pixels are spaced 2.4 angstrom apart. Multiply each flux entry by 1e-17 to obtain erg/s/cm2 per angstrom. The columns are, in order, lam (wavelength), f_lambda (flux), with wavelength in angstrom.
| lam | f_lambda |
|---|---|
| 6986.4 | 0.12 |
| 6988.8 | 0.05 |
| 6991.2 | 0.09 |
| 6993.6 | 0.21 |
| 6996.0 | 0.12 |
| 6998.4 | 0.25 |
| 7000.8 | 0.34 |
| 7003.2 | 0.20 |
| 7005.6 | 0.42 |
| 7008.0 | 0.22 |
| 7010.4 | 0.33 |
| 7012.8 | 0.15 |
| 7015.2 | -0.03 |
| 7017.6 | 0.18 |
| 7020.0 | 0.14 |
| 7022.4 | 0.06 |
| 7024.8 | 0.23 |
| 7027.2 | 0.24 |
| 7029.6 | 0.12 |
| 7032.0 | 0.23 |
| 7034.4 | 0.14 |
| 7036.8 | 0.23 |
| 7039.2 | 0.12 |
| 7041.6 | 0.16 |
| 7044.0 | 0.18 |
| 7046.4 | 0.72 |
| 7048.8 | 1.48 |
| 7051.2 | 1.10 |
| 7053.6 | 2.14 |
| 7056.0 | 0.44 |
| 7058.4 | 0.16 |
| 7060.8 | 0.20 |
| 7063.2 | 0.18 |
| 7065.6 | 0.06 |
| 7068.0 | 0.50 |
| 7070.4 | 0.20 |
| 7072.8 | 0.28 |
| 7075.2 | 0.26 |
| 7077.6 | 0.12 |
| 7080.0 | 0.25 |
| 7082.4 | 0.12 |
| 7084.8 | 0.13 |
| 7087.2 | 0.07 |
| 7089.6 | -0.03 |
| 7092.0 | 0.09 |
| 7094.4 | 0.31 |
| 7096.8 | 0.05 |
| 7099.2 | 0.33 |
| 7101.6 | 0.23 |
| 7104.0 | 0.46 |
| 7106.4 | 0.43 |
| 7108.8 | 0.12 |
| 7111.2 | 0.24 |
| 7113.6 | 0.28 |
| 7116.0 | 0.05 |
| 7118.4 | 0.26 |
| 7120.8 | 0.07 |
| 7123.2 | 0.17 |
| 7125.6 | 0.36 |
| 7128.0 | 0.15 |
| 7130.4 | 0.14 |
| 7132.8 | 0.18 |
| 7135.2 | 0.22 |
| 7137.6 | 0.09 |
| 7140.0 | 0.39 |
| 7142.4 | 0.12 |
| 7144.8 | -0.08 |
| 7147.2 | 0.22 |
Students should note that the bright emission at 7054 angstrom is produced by [O II]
